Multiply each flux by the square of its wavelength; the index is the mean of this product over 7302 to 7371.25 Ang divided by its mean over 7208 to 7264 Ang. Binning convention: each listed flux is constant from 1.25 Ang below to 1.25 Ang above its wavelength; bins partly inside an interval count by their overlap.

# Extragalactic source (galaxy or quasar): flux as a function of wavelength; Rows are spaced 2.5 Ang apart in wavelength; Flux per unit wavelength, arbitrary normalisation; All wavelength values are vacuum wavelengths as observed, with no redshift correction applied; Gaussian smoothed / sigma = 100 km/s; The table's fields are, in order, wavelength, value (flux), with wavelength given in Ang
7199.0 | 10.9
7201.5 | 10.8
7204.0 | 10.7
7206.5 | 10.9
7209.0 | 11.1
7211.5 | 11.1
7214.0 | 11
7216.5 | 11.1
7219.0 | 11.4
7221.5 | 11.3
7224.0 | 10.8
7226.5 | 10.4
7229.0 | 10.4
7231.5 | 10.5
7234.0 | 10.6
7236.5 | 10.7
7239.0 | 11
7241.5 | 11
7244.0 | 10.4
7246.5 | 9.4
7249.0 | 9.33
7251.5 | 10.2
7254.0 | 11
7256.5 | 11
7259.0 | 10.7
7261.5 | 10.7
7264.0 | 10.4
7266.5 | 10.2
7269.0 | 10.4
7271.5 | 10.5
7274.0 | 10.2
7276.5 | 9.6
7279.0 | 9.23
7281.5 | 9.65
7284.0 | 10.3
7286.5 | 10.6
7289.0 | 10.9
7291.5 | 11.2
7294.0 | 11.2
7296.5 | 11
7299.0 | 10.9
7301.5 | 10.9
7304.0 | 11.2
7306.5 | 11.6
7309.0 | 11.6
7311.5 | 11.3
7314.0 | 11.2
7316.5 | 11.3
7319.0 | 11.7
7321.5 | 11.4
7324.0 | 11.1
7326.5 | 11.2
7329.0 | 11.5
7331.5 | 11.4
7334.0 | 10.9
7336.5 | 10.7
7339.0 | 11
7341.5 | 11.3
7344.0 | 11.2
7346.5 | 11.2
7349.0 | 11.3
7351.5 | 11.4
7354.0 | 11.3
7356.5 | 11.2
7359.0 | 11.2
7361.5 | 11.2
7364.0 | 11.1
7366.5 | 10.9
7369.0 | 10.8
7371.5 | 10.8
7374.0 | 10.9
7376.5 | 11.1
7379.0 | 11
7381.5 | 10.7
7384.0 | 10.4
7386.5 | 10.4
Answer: 1.1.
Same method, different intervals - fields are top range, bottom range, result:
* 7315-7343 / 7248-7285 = 1.12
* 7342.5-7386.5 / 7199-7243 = 1.05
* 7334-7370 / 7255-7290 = 1.10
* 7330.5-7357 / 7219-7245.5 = 1.07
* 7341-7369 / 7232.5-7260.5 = 1.10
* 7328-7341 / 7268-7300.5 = 1.08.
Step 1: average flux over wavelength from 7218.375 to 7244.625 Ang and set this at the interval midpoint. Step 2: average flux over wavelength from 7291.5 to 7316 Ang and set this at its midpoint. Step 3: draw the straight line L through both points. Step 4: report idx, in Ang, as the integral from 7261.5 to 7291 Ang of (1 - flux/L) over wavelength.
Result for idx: 2.2 Ang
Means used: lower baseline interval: 10.8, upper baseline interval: 11.2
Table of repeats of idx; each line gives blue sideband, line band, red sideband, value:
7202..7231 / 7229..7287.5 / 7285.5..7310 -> 3.6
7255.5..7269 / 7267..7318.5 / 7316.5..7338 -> 0.7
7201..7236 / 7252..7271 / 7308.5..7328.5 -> 0.8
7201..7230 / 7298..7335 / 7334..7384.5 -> -0.9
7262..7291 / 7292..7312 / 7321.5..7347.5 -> -1.1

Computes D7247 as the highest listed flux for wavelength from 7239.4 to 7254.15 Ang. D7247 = 11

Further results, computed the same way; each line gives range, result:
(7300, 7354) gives 11.7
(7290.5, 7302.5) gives 11.2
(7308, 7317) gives 11.6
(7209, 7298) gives 11.4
